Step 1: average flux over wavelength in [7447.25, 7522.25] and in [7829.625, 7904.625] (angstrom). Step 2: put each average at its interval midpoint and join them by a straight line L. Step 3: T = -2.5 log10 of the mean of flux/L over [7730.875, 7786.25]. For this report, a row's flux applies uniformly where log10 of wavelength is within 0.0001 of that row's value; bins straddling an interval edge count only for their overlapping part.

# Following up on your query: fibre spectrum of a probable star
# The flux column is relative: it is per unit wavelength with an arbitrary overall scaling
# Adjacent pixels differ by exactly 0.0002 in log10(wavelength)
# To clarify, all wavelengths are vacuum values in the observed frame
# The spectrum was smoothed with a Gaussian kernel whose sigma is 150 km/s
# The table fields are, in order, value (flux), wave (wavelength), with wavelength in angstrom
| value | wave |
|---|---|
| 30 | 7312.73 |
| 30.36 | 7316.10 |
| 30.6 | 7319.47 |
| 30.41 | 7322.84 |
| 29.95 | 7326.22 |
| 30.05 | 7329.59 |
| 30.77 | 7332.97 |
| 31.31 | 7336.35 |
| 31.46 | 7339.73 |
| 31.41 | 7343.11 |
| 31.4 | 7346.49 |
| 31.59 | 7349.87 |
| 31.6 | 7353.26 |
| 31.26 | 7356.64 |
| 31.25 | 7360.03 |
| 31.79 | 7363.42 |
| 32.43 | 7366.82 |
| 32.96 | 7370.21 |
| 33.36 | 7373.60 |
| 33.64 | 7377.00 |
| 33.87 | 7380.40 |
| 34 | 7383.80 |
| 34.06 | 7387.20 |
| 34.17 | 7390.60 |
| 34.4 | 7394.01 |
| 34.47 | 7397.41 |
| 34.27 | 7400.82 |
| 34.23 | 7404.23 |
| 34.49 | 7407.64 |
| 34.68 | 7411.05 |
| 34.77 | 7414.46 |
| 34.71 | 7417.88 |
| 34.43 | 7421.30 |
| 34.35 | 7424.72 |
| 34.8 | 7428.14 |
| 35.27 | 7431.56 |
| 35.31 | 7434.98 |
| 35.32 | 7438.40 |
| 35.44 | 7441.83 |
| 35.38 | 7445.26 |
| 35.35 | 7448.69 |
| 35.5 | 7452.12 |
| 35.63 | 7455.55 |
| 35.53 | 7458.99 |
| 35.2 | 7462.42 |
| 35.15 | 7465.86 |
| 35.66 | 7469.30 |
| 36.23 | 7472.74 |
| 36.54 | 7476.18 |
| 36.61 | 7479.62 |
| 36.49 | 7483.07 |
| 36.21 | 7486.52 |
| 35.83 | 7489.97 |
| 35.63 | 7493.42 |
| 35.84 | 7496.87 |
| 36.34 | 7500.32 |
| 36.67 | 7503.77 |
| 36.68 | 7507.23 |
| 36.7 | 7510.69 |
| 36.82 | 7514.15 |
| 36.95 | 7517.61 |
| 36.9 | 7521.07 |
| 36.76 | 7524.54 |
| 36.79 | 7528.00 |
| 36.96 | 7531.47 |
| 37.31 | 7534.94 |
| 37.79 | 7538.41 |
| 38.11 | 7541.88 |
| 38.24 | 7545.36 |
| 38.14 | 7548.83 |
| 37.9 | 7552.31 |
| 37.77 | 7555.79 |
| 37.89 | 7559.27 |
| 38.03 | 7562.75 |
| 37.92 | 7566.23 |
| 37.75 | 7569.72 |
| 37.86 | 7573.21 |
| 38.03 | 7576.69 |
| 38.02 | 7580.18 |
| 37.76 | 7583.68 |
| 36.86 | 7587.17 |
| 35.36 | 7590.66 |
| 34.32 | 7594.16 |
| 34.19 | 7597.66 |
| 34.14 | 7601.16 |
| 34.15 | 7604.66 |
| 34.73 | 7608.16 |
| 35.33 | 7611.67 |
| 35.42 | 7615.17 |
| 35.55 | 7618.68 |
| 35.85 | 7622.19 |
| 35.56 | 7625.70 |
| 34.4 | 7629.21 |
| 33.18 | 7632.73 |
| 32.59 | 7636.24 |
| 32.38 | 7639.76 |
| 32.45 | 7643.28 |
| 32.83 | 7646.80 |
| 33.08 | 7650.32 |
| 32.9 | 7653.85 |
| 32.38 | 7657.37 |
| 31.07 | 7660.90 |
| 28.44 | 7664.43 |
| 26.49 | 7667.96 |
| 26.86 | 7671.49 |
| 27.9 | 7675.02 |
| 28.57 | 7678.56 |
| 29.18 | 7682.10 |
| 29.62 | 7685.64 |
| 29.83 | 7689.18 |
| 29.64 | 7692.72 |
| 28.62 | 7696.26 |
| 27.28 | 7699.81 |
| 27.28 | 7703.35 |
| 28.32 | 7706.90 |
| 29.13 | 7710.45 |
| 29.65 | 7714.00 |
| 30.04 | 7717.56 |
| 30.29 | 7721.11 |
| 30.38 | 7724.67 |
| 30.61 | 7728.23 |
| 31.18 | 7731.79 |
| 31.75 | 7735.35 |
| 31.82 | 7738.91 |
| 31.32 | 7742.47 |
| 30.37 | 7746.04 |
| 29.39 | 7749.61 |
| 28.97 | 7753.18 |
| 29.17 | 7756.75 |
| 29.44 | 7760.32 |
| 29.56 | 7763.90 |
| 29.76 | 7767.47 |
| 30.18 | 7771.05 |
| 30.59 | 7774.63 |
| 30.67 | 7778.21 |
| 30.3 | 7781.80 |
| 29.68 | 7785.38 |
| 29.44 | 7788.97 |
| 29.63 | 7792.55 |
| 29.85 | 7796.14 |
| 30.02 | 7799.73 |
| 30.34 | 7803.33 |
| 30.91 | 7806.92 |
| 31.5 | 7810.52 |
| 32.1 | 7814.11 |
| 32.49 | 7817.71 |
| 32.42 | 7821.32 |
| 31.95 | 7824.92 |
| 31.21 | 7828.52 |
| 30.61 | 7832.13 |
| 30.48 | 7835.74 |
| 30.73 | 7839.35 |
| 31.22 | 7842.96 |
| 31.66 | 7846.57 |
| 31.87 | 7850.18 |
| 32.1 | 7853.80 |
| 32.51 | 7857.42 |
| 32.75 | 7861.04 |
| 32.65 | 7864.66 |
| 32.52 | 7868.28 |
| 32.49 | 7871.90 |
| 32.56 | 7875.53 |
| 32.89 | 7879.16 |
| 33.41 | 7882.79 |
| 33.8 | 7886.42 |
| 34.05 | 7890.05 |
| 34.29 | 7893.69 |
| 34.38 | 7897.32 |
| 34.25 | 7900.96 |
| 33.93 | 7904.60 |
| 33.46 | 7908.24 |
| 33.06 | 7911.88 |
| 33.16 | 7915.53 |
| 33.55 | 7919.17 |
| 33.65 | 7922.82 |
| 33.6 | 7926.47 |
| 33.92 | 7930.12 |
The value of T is 0.11 mag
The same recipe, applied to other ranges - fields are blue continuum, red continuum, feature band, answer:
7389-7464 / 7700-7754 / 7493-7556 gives -0.12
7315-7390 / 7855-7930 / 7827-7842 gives 0.08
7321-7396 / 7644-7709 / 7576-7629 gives -0.18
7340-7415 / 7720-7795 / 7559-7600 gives -0.17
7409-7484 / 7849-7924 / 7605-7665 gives 0.03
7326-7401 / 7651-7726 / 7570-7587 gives -0.24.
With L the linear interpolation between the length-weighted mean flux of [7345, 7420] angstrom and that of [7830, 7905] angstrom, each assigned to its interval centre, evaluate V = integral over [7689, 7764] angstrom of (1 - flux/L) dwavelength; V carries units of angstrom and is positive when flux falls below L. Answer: 7.0 angstrom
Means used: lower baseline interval 33.4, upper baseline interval 32.6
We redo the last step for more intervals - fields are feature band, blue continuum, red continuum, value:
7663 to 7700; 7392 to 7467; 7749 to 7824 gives 3.8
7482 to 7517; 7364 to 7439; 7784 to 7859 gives -3.0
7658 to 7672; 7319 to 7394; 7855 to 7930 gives 1.8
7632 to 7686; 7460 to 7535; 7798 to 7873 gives 5.6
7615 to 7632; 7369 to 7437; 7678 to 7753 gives -2.3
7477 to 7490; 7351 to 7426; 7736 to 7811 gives -1.4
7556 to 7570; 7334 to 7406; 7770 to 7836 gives -2.6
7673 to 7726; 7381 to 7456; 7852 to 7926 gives 7.6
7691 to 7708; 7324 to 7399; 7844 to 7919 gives 2.4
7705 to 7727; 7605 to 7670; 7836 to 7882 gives 2.1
